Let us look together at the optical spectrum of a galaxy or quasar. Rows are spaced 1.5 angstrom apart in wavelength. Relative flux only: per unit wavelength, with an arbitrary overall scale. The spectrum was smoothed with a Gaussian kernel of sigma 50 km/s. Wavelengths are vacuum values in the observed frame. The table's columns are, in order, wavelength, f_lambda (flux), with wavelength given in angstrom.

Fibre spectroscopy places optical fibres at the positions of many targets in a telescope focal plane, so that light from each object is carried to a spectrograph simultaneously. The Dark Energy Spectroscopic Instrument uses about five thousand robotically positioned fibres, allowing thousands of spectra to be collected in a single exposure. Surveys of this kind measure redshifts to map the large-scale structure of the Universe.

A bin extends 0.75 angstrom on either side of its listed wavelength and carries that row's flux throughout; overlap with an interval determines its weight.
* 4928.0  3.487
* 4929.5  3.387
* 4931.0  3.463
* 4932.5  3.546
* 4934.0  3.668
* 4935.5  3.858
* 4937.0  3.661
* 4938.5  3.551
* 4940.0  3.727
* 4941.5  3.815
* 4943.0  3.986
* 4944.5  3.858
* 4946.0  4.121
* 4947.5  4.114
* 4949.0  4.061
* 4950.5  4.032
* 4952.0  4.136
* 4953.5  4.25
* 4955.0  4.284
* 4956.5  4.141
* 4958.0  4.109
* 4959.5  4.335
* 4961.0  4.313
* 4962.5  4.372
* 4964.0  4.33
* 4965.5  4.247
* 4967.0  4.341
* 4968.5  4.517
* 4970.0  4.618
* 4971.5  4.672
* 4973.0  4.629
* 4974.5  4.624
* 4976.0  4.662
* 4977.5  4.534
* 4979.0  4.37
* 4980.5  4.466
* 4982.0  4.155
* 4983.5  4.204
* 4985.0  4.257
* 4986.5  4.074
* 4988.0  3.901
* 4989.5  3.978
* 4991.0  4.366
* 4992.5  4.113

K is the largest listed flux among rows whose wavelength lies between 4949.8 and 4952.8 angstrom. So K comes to 4.136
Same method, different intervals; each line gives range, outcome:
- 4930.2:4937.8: 3.858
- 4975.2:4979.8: 4.662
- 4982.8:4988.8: 4.257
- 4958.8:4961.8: 4.335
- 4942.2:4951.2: 4.121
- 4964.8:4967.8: 4.341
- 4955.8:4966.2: 4.372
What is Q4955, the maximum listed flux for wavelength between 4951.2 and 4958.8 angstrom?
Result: 4.284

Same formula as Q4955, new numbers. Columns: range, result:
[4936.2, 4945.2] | 3.986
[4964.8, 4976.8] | 4.672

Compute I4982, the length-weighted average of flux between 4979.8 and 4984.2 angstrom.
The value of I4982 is 4.27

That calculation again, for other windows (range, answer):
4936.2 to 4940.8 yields 3.65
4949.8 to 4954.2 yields 4.14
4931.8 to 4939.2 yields 3.66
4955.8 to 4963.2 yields 4.25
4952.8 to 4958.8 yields 4.2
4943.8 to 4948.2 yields 4.03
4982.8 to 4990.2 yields 4.08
